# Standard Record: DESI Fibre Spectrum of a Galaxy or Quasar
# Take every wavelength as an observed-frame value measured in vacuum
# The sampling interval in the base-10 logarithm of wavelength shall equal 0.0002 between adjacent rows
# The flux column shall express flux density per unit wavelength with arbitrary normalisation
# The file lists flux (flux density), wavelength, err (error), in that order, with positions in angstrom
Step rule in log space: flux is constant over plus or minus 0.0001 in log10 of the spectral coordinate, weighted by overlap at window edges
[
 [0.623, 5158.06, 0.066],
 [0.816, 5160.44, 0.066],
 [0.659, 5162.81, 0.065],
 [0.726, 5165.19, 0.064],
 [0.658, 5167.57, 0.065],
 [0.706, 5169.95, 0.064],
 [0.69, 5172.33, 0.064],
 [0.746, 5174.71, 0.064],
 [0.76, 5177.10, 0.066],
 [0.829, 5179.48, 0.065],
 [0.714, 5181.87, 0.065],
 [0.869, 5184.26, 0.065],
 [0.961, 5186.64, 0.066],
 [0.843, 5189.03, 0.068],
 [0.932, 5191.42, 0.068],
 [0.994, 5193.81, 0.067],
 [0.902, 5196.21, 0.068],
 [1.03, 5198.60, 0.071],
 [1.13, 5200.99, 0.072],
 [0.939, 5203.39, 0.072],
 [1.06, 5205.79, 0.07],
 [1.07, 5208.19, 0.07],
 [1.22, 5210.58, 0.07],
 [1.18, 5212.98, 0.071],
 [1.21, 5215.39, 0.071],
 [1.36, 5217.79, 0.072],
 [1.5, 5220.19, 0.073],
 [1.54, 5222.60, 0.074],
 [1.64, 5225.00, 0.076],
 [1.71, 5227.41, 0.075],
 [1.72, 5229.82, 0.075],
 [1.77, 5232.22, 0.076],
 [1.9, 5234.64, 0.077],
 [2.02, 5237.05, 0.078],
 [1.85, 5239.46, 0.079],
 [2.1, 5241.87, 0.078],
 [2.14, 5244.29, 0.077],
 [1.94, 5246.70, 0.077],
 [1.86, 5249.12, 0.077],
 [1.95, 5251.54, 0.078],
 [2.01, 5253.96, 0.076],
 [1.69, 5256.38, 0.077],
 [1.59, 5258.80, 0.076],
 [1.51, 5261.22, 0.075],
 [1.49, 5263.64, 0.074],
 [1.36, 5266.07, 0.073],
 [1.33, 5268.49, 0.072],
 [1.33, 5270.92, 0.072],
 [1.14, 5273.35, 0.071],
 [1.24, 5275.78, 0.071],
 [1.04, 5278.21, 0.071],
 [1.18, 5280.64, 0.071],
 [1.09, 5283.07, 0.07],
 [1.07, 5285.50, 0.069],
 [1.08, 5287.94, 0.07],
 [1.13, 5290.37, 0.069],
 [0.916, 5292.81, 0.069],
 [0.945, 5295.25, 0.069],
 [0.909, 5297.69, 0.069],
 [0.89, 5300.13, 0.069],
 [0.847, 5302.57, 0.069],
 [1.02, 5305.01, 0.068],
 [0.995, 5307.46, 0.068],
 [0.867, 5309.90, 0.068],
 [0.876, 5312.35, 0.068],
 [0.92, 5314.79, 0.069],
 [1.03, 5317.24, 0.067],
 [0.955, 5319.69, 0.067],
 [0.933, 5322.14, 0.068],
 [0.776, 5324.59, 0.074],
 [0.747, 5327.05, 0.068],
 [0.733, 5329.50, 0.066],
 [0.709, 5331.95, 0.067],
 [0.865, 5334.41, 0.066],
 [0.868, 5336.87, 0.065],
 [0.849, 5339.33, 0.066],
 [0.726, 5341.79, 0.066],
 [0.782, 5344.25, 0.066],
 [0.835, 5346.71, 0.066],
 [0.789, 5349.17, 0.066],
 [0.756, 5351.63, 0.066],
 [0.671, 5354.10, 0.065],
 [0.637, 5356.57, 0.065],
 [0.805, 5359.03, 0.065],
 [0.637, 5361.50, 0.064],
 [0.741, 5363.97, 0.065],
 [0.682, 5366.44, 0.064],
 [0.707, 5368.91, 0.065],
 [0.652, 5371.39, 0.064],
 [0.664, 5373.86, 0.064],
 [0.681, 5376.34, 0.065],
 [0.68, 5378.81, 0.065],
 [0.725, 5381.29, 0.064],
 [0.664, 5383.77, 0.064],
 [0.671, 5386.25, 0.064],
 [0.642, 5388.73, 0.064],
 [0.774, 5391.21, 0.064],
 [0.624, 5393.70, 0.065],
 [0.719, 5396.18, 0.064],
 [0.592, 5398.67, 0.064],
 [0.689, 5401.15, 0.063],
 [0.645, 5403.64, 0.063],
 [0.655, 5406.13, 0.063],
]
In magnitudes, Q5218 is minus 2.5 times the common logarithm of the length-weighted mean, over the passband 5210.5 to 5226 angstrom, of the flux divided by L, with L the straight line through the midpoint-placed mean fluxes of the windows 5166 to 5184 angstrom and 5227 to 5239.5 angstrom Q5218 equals 0.13 mag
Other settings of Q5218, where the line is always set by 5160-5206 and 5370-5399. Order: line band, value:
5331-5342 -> -0.14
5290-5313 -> -0.24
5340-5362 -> -0.06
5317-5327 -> -0.22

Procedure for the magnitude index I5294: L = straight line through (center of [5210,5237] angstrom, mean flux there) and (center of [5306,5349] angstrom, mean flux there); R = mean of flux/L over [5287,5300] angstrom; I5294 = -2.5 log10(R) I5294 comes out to 0.10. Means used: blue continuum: 1.55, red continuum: 0.85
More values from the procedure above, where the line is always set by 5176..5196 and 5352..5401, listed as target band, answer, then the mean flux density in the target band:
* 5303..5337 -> -0.19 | 0.878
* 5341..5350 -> -0.11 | 0.786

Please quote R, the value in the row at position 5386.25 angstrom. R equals 0.671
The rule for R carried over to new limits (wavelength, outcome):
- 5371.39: 0.652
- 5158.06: 0.623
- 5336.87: 0.868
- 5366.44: 0.682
